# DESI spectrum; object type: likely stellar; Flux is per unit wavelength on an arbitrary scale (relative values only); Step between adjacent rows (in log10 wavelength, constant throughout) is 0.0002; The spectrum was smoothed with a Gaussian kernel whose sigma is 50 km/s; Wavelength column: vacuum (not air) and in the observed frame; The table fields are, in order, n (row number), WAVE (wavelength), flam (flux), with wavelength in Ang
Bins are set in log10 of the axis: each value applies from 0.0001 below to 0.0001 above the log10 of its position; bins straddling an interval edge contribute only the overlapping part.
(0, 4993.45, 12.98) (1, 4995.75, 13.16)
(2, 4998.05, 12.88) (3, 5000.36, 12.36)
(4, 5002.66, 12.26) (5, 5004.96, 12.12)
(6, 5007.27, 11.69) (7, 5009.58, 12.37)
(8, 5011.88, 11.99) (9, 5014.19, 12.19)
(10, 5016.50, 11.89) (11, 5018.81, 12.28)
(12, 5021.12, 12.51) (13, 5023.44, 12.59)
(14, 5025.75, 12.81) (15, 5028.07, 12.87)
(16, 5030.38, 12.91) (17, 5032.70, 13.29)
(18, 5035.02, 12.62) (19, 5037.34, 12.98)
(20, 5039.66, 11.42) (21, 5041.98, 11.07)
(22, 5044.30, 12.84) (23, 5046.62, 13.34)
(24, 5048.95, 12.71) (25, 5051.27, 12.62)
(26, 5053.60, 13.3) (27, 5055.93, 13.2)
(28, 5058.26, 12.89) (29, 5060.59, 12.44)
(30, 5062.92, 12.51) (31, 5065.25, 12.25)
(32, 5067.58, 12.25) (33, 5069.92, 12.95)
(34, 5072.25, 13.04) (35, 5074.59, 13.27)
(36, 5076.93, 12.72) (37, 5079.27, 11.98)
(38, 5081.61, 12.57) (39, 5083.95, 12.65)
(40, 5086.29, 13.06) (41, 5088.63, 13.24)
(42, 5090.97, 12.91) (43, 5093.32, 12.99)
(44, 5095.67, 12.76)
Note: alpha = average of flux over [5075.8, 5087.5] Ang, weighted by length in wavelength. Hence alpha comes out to 12.6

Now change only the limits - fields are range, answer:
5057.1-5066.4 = 12.5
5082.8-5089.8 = 13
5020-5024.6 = 12.5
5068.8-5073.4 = 13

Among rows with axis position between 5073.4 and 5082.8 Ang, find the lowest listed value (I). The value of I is 11.98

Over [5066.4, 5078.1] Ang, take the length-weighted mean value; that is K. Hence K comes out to 12.8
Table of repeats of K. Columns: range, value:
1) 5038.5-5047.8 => 12.2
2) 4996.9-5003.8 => 12.5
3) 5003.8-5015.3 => 12.1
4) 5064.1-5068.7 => 12.3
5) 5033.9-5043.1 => 12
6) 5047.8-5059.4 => 12.9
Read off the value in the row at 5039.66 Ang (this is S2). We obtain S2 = 11.42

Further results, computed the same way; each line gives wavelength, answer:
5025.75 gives 12.81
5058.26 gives 12.89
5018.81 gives 12.28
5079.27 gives 11.98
